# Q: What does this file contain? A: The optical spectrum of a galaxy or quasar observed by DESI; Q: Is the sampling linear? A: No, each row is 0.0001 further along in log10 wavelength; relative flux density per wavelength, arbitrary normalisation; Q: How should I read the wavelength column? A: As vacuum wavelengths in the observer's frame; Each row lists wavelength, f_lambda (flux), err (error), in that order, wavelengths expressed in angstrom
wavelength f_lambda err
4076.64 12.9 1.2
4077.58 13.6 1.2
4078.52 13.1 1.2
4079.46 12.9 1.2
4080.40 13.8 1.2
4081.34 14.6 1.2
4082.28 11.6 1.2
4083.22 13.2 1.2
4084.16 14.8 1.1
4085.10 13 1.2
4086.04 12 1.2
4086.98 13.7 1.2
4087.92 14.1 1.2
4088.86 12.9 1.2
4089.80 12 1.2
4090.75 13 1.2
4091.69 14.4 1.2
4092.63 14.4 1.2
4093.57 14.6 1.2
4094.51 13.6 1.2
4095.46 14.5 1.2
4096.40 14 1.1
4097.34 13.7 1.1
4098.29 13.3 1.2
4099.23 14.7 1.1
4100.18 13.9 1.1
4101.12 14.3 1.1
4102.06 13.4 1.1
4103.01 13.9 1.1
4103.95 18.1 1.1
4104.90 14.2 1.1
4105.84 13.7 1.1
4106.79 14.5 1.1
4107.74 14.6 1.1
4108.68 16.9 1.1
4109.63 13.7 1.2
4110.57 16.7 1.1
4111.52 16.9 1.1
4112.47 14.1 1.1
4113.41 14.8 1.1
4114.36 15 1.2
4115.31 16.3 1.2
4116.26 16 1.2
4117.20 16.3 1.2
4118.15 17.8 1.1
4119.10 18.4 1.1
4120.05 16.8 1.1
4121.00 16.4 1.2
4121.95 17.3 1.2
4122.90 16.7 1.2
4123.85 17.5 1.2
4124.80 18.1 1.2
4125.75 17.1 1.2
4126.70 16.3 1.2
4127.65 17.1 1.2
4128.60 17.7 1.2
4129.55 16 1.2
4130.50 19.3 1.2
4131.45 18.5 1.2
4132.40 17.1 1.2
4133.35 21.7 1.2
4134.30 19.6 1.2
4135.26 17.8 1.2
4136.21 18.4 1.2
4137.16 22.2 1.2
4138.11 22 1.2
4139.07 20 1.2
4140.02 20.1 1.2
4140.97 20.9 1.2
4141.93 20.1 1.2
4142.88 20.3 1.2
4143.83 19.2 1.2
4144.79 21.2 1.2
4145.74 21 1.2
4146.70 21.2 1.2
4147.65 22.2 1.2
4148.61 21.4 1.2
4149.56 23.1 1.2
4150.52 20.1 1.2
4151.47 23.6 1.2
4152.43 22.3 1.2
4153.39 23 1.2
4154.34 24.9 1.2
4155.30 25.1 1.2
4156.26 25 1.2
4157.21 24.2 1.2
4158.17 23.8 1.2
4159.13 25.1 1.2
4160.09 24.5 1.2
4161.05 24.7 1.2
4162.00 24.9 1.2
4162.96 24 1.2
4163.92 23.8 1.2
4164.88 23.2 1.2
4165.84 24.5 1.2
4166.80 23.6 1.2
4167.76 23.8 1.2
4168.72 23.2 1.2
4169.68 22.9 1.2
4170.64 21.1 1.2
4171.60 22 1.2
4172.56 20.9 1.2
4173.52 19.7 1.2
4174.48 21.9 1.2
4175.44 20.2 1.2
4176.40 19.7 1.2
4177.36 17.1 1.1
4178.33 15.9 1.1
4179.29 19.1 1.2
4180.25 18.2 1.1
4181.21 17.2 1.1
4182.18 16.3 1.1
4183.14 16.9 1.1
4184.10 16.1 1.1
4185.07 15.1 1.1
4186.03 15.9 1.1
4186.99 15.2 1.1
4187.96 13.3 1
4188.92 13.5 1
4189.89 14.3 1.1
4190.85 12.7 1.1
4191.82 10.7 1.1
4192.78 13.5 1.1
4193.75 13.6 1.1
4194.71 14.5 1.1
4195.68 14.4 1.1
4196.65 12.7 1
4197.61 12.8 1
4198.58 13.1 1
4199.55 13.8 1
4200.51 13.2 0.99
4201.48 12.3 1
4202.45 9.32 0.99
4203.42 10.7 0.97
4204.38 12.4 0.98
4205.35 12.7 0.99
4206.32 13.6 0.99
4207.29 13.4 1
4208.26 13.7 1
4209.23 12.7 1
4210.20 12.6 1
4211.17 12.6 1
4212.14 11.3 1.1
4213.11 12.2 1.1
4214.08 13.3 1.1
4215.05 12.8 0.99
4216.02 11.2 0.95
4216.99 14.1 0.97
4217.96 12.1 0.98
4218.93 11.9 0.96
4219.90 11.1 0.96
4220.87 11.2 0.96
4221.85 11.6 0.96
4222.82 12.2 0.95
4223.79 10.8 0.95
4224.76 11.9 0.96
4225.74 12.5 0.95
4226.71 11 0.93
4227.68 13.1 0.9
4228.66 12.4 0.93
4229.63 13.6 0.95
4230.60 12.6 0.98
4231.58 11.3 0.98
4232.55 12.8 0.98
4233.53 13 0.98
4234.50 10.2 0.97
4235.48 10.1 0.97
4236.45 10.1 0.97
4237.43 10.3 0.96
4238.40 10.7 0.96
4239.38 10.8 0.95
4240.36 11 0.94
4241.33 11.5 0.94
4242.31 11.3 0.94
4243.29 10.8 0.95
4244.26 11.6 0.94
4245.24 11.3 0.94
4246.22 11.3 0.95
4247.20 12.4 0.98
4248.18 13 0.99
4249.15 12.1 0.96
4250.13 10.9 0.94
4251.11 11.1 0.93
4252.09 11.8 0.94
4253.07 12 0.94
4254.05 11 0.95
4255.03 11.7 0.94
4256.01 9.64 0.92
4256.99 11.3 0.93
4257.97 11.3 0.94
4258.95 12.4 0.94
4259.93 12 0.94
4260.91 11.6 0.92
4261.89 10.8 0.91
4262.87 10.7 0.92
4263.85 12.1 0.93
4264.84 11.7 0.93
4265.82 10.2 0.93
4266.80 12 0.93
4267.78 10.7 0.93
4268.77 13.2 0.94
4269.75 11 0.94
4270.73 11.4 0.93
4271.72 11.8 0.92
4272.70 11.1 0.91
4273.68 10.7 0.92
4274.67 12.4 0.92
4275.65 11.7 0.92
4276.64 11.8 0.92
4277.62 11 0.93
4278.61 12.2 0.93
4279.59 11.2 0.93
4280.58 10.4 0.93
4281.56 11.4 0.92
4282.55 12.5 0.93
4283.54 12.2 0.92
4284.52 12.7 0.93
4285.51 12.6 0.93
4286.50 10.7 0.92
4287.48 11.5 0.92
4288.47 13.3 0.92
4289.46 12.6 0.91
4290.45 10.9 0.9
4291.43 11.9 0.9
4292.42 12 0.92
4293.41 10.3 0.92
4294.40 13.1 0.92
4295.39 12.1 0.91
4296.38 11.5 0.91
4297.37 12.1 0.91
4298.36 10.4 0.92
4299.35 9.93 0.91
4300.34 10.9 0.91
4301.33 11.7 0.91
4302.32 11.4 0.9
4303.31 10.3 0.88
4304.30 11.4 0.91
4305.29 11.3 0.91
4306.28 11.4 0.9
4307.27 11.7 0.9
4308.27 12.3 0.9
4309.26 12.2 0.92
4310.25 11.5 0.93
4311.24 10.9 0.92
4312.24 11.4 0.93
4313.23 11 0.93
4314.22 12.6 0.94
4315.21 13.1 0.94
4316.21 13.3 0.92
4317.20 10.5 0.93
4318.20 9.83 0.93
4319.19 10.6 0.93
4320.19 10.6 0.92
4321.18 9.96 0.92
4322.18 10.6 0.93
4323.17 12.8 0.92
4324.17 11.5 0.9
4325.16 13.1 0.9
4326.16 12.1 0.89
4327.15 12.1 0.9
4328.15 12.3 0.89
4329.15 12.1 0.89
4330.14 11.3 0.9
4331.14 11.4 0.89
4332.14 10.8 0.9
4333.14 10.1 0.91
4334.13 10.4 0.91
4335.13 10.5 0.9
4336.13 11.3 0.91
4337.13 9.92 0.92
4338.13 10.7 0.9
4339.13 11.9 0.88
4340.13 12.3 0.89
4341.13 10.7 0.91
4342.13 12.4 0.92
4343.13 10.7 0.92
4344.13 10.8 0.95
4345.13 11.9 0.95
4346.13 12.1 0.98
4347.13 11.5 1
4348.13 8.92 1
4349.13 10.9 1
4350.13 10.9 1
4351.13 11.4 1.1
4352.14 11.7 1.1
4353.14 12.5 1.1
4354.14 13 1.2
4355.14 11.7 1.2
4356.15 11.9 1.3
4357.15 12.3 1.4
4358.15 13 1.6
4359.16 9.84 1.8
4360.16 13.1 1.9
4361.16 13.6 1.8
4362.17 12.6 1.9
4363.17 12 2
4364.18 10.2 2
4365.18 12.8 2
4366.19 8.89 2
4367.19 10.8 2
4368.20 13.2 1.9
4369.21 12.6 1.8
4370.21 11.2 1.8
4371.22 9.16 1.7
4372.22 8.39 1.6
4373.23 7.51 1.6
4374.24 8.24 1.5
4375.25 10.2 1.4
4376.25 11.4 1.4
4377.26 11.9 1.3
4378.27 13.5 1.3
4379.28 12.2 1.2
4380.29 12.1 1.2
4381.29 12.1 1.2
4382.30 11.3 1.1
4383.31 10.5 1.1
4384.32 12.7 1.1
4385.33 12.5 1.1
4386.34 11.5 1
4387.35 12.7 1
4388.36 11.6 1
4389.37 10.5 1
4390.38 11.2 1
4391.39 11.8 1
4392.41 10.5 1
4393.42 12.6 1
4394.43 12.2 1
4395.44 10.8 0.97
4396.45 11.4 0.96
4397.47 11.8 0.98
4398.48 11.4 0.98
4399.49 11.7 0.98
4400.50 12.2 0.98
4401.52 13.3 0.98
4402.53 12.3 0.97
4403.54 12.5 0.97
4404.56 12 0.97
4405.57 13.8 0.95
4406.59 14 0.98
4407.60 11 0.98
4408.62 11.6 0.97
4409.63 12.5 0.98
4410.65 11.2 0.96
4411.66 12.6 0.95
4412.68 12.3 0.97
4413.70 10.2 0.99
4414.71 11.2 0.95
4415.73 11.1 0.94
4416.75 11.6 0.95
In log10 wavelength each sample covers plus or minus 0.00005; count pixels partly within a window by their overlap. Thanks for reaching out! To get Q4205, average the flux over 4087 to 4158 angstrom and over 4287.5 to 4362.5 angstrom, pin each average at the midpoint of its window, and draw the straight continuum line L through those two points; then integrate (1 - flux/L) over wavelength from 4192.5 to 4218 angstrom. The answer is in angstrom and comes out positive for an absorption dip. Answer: 4.0 angstrom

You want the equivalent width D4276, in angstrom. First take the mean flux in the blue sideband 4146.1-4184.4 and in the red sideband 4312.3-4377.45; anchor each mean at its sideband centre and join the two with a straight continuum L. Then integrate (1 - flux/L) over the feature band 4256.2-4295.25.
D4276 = 9.3 angstrom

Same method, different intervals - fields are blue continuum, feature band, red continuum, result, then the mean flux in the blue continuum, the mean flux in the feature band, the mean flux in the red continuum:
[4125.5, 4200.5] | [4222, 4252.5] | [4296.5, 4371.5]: 8.3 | 19.4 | 11.6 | 11.4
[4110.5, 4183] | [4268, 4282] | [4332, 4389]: 3.1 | 20.1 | 11.5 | 11.3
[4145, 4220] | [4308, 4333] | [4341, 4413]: 3.3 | 17.6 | 11.6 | 11.6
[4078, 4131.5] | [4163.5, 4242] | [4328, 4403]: -4.4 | 15.1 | 14.5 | 11.4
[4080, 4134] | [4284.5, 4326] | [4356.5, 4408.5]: 3.6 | 15.3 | 11.5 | 11.6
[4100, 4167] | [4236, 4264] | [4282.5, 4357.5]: 6.0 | 19.3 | 11.3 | 11.5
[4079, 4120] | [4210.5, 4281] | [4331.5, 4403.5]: 6.6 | 14.5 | 11.6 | 11.4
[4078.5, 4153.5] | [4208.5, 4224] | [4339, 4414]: 2.7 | 16.7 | 12.2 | 11.6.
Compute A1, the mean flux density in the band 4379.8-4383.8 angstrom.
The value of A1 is 11.5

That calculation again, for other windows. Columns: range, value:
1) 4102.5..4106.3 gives 15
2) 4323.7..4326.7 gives 12.3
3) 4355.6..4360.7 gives 12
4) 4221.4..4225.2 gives 11.6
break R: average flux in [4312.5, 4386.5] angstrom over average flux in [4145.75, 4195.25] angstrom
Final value 0.57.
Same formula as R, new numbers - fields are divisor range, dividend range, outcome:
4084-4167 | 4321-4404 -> 0.63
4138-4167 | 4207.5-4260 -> 0.52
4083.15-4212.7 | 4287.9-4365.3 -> 0.67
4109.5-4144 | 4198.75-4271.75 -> 0.66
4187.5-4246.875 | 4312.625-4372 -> 0.94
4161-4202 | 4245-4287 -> 0.65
